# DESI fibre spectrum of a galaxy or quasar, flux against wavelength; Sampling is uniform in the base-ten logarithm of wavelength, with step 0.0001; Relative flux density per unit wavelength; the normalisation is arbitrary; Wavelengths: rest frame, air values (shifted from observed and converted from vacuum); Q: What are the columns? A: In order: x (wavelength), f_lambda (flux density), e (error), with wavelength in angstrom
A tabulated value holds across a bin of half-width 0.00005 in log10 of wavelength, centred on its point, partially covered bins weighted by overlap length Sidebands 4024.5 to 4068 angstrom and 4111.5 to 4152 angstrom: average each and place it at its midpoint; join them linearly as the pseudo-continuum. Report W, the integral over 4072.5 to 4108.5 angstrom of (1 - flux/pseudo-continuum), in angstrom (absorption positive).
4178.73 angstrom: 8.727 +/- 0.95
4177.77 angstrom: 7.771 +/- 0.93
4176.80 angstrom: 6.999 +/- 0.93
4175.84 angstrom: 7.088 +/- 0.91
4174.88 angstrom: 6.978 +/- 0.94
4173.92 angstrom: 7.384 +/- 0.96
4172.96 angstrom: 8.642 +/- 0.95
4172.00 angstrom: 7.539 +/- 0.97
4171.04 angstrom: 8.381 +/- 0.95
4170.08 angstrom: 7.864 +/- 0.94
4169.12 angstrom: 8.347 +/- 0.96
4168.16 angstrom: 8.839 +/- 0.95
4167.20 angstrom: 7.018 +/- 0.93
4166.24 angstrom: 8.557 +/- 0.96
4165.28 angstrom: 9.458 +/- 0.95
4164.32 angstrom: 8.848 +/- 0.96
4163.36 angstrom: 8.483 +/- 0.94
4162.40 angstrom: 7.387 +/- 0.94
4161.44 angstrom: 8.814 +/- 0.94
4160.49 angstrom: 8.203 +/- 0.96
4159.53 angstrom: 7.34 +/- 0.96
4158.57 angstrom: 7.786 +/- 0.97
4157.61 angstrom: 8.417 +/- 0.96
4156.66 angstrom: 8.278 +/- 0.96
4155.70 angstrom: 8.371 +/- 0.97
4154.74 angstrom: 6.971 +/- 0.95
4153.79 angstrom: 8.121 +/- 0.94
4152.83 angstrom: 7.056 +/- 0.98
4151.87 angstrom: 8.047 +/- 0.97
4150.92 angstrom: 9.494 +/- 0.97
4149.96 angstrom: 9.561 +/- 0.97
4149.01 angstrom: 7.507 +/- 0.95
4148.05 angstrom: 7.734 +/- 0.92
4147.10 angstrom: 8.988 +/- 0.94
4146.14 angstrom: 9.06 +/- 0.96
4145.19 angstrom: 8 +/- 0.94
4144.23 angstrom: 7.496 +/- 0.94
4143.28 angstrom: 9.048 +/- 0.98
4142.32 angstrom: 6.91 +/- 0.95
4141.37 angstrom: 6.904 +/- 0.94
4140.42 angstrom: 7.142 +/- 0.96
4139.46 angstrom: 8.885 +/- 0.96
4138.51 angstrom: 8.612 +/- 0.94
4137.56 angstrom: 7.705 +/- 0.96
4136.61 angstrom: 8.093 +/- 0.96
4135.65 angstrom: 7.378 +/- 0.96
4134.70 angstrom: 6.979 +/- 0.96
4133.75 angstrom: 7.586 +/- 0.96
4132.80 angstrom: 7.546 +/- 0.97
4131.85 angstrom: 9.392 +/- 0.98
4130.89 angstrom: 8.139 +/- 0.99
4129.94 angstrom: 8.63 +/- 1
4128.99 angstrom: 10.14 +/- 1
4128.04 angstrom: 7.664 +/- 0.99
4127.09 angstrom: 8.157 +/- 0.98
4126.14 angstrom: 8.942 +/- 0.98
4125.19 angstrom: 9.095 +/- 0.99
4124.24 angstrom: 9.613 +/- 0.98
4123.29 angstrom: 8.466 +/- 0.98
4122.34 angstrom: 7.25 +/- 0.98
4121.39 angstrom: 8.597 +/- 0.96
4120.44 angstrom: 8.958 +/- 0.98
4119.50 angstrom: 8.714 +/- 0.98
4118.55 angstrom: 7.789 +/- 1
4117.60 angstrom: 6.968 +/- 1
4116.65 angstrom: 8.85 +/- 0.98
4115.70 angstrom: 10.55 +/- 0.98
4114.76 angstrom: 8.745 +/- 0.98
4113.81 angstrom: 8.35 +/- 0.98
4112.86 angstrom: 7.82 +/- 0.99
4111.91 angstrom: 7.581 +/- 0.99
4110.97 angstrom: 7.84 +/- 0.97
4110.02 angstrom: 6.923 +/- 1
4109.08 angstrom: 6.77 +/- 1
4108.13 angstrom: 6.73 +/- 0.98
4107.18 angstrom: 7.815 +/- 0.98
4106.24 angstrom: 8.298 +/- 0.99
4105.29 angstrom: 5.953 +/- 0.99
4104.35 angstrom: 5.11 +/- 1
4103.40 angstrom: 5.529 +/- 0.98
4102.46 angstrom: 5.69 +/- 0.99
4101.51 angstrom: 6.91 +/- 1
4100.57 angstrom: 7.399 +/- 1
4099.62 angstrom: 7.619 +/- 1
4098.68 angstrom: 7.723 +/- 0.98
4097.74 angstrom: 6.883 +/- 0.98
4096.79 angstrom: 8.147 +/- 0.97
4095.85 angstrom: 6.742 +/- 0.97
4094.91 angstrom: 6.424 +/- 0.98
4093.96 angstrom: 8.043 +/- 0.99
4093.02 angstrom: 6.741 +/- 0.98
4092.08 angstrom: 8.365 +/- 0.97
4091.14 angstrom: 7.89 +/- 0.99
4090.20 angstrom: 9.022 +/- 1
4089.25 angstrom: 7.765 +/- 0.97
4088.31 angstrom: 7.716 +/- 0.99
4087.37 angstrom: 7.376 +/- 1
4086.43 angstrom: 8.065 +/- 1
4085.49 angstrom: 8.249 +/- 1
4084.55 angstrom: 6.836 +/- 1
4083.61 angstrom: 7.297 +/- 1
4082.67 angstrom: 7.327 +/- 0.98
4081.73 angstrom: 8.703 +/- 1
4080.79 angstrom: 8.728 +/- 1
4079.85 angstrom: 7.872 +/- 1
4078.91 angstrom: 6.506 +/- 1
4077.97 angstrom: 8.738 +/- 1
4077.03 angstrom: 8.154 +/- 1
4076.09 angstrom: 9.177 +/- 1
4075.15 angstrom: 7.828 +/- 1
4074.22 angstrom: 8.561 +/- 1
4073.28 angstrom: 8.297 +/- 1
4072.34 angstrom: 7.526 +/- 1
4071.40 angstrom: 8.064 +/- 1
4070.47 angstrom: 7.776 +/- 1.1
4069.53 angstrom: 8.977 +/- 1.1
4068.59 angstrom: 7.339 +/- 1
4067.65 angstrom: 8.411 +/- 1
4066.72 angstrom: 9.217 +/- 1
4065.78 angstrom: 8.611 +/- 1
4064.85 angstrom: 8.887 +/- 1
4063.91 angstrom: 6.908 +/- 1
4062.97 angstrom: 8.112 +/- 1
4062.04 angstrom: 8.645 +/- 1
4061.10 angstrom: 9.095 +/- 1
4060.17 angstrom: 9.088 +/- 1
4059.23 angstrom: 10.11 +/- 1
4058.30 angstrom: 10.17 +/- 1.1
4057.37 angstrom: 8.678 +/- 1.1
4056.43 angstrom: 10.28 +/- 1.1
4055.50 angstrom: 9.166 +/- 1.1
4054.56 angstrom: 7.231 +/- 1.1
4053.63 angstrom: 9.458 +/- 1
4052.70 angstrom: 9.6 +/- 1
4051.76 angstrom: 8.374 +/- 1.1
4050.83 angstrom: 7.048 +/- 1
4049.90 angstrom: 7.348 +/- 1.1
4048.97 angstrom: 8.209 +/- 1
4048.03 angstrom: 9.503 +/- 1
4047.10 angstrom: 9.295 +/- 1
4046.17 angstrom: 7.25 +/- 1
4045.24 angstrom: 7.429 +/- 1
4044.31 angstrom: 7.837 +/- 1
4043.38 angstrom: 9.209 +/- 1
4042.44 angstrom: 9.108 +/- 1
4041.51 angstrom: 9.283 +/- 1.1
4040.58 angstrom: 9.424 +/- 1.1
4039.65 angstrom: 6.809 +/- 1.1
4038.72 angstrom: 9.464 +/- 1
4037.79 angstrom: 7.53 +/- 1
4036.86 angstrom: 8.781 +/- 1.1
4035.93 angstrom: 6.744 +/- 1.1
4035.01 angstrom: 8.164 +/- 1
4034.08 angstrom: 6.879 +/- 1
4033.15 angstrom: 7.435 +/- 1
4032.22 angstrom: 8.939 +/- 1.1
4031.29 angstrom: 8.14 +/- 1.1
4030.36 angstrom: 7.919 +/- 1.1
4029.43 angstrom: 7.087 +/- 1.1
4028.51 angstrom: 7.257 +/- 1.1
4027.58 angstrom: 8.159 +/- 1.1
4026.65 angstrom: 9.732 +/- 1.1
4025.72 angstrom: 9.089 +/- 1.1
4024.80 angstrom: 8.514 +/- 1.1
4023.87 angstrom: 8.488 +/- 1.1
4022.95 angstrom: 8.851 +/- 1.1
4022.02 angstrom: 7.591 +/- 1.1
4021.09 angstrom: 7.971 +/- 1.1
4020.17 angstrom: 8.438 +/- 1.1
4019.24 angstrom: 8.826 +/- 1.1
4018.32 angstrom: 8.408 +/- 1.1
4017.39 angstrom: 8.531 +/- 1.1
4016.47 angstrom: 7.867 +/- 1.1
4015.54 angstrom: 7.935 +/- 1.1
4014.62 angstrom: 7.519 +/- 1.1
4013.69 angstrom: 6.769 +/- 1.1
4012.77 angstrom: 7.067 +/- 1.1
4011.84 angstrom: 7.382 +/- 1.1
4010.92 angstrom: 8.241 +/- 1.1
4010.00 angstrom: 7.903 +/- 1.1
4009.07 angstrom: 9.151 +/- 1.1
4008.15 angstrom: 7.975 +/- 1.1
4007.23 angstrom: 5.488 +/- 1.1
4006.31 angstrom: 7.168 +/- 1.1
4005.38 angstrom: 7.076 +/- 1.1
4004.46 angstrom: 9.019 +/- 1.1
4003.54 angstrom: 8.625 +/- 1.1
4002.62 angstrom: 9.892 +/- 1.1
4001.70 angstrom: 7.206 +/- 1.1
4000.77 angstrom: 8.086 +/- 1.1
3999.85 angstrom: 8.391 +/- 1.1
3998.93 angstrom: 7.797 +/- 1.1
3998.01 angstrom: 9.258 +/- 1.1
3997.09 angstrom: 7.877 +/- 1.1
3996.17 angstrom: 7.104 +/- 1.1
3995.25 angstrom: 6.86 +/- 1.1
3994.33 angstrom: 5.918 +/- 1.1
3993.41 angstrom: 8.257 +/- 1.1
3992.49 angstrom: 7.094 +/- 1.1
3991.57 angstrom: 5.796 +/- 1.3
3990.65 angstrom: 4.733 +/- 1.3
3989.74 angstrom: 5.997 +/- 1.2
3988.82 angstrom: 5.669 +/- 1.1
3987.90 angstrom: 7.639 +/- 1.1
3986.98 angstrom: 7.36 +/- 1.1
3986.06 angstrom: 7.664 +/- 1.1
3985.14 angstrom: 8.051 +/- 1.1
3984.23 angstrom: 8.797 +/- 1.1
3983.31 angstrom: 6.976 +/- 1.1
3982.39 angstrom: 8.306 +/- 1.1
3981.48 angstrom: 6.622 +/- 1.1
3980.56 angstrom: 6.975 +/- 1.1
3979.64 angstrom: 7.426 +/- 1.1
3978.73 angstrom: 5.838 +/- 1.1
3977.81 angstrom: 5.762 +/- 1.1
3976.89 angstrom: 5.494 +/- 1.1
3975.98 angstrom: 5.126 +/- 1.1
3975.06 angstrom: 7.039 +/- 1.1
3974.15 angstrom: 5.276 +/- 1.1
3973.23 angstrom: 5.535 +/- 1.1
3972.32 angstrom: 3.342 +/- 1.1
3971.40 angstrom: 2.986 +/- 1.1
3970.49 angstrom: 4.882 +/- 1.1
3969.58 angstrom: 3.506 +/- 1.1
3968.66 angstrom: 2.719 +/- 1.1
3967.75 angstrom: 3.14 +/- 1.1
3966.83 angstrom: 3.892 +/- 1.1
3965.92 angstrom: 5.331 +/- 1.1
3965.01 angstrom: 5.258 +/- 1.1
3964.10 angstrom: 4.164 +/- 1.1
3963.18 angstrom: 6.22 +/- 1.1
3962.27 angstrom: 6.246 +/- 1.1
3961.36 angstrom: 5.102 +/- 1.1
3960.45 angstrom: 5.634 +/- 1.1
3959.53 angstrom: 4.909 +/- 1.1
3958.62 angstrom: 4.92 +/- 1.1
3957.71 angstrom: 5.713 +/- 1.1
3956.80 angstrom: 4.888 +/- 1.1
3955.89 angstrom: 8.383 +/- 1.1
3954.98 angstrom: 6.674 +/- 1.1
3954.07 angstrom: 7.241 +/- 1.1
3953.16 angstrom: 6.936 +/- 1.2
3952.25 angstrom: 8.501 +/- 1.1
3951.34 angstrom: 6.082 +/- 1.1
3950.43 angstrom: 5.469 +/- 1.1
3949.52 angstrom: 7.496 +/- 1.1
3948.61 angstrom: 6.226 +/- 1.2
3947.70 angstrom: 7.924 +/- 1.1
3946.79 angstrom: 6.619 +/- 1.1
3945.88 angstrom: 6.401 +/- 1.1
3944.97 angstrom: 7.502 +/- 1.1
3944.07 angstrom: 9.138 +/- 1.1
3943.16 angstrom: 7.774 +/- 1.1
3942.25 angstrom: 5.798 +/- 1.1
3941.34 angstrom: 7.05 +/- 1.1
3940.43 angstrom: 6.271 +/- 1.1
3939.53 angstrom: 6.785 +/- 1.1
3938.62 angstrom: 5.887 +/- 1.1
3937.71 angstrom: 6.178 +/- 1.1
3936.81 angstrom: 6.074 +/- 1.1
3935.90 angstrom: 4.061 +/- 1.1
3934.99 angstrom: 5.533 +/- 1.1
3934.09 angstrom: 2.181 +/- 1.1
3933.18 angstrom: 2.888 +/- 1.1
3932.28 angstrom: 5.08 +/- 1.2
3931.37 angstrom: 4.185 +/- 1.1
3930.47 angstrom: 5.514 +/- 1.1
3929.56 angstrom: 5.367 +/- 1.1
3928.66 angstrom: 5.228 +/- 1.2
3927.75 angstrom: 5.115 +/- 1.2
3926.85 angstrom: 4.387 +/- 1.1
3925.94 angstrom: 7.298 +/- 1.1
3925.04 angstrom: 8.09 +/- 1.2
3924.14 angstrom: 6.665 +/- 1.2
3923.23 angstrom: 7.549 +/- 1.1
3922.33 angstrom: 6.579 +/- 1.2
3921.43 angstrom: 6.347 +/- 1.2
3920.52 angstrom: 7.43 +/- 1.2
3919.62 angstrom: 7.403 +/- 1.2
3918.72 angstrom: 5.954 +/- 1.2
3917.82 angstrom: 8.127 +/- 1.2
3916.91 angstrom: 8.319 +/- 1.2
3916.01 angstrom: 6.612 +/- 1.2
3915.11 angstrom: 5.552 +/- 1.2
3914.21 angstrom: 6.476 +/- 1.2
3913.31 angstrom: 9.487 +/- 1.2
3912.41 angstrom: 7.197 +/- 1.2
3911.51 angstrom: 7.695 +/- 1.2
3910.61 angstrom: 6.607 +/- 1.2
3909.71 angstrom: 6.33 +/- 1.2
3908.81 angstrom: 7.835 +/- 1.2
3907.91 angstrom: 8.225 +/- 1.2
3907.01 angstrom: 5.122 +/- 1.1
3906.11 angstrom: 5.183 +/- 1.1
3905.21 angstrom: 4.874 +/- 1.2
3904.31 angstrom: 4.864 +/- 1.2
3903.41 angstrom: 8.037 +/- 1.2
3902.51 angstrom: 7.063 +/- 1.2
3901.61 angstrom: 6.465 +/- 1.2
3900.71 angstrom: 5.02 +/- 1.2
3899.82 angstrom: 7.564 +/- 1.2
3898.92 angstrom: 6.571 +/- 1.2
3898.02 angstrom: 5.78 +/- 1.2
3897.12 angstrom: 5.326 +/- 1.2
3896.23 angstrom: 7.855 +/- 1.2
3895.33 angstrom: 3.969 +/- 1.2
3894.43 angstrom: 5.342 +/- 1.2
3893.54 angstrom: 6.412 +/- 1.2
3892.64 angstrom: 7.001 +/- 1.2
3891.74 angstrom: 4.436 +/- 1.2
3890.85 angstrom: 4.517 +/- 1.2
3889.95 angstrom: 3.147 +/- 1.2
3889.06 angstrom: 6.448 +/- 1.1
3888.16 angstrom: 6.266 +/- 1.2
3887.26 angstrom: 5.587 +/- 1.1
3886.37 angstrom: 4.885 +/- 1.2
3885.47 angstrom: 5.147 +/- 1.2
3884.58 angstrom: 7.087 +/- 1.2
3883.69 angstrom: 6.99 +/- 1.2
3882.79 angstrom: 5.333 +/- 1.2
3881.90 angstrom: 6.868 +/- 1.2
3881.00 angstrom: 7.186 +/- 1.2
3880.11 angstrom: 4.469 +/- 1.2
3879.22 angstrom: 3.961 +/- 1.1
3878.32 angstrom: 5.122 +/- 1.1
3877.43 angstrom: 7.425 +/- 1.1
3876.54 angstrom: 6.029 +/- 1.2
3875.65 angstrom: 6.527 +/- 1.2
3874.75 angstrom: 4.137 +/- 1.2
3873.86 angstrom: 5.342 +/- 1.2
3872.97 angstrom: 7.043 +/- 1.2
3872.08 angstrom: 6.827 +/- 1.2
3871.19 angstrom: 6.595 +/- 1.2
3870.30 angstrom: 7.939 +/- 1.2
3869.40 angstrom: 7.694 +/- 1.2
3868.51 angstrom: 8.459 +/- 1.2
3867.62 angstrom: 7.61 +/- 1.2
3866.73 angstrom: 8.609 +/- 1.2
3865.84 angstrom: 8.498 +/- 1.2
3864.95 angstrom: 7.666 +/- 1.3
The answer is 3.6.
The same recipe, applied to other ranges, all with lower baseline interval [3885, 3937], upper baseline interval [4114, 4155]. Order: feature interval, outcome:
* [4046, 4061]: -2.8 angstrom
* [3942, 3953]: -1.2 angstrom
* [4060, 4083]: -1.8 angstrom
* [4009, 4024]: -1.9 angstrom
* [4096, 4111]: 2.0 angstrom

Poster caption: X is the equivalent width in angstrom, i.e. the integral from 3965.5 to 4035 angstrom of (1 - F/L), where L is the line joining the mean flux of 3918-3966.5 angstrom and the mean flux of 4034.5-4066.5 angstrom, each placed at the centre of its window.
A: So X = 3.2 angstrom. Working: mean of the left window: 6.11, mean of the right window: 8.56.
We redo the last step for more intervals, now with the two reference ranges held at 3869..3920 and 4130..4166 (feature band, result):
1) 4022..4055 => -4.3 angstrom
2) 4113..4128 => -1.2 angstrom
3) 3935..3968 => 2.5 angstrom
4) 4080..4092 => -0.4 angstrom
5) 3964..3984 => 4.5 angstrom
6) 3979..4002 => -1.0 angstrom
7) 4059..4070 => -1.6 angstrom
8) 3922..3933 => 1.1 angstrom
